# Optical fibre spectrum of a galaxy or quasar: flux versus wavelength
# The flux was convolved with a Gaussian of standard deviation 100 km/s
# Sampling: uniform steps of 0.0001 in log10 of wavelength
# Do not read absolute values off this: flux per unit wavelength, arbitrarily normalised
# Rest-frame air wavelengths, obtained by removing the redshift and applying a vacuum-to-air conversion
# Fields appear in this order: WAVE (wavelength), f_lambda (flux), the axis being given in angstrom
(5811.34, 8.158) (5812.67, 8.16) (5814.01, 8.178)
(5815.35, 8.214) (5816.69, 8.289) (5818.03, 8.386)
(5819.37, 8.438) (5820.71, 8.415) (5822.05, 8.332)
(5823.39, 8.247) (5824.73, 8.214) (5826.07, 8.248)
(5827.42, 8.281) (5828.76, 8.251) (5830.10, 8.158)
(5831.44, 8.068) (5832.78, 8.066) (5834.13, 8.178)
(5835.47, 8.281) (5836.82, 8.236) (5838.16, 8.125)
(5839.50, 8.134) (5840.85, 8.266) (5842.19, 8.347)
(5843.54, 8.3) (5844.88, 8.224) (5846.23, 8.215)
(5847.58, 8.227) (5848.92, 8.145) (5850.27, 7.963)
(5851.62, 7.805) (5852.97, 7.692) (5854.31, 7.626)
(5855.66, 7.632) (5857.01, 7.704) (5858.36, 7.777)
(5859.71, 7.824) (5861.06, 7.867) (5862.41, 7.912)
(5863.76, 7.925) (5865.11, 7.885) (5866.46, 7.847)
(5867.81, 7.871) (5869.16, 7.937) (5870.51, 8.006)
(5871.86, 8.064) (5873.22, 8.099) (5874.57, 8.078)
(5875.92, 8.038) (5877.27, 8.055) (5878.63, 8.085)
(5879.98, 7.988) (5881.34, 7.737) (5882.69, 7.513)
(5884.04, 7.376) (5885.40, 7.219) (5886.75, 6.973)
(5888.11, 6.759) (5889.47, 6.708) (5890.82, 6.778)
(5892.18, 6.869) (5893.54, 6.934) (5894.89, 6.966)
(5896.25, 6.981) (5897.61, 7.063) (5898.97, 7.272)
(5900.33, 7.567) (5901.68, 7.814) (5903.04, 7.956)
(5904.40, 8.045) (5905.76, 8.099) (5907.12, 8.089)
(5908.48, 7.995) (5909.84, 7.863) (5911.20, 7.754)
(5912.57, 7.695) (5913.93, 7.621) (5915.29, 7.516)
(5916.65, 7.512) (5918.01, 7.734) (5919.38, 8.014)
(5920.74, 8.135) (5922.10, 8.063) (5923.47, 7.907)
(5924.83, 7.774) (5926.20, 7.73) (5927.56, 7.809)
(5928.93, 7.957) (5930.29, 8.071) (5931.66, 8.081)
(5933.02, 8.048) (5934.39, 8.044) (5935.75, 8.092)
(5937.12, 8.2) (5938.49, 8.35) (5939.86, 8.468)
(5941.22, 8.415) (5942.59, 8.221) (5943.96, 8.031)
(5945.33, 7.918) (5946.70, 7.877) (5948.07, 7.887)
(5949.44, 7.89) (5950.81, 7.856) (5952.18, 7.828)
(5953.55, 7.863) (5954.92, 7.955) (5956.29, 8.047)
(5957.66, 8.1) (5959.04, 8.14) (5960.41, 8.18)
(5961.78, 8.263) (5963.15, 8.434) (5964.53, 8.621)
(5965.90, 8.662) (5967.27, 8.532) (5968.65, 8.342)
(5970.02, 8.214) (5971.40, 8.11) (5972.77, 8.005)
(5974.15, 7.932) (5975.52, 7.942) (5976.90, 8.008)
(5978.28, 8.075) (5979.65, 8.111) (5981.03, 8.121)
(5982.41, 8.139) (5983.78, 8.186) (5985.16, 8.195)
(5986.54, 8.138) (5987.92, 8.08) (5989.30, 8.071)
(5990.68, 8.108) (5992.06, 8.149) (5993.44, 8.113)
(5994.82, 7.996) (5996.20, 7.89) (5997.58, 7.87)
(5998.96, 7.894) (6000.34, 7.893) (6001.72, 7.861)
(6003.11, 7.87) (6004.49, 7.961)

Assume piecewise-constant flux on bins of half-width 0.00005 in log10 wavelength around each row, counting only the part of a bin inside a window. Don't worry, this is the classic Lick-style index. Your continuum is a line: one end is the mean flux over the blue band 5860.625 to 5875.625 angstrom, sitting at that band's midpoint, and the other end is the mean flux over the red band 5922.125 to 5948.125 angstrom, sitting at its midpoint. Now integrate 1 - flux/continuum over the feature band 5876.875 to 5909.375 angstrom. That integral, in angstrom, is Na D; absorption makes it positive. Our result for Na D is 2.2 angstrom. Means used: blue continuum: 7.96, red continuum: 8.05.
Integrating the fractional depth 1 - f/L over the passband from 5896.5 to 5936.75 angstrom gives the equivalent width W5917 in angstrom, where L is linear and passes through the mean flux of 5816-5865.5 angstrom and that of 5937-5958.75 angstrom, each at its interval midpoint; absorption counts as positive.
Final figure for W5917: 1.2 angstrom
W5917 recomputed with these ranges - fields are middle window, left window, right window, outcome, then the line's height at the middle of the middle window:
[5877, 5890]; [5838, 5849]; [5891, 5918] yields 0.6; 7.78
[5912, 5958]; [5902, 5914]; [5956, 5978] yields 0.5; 8.05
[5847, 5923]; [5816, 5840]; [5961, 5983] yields 5.0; 8.23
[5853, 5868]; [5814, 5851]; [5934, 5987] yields 0.7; 8.21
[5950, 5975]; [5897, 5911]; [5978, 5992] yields -0.4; 8.03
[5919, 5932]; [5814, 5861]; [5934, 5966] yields 0.3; 8.13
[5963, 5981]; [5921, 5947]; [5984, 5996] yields -0.3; 8.08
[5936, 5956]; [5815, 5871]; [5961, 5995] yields 0.3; 8.16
